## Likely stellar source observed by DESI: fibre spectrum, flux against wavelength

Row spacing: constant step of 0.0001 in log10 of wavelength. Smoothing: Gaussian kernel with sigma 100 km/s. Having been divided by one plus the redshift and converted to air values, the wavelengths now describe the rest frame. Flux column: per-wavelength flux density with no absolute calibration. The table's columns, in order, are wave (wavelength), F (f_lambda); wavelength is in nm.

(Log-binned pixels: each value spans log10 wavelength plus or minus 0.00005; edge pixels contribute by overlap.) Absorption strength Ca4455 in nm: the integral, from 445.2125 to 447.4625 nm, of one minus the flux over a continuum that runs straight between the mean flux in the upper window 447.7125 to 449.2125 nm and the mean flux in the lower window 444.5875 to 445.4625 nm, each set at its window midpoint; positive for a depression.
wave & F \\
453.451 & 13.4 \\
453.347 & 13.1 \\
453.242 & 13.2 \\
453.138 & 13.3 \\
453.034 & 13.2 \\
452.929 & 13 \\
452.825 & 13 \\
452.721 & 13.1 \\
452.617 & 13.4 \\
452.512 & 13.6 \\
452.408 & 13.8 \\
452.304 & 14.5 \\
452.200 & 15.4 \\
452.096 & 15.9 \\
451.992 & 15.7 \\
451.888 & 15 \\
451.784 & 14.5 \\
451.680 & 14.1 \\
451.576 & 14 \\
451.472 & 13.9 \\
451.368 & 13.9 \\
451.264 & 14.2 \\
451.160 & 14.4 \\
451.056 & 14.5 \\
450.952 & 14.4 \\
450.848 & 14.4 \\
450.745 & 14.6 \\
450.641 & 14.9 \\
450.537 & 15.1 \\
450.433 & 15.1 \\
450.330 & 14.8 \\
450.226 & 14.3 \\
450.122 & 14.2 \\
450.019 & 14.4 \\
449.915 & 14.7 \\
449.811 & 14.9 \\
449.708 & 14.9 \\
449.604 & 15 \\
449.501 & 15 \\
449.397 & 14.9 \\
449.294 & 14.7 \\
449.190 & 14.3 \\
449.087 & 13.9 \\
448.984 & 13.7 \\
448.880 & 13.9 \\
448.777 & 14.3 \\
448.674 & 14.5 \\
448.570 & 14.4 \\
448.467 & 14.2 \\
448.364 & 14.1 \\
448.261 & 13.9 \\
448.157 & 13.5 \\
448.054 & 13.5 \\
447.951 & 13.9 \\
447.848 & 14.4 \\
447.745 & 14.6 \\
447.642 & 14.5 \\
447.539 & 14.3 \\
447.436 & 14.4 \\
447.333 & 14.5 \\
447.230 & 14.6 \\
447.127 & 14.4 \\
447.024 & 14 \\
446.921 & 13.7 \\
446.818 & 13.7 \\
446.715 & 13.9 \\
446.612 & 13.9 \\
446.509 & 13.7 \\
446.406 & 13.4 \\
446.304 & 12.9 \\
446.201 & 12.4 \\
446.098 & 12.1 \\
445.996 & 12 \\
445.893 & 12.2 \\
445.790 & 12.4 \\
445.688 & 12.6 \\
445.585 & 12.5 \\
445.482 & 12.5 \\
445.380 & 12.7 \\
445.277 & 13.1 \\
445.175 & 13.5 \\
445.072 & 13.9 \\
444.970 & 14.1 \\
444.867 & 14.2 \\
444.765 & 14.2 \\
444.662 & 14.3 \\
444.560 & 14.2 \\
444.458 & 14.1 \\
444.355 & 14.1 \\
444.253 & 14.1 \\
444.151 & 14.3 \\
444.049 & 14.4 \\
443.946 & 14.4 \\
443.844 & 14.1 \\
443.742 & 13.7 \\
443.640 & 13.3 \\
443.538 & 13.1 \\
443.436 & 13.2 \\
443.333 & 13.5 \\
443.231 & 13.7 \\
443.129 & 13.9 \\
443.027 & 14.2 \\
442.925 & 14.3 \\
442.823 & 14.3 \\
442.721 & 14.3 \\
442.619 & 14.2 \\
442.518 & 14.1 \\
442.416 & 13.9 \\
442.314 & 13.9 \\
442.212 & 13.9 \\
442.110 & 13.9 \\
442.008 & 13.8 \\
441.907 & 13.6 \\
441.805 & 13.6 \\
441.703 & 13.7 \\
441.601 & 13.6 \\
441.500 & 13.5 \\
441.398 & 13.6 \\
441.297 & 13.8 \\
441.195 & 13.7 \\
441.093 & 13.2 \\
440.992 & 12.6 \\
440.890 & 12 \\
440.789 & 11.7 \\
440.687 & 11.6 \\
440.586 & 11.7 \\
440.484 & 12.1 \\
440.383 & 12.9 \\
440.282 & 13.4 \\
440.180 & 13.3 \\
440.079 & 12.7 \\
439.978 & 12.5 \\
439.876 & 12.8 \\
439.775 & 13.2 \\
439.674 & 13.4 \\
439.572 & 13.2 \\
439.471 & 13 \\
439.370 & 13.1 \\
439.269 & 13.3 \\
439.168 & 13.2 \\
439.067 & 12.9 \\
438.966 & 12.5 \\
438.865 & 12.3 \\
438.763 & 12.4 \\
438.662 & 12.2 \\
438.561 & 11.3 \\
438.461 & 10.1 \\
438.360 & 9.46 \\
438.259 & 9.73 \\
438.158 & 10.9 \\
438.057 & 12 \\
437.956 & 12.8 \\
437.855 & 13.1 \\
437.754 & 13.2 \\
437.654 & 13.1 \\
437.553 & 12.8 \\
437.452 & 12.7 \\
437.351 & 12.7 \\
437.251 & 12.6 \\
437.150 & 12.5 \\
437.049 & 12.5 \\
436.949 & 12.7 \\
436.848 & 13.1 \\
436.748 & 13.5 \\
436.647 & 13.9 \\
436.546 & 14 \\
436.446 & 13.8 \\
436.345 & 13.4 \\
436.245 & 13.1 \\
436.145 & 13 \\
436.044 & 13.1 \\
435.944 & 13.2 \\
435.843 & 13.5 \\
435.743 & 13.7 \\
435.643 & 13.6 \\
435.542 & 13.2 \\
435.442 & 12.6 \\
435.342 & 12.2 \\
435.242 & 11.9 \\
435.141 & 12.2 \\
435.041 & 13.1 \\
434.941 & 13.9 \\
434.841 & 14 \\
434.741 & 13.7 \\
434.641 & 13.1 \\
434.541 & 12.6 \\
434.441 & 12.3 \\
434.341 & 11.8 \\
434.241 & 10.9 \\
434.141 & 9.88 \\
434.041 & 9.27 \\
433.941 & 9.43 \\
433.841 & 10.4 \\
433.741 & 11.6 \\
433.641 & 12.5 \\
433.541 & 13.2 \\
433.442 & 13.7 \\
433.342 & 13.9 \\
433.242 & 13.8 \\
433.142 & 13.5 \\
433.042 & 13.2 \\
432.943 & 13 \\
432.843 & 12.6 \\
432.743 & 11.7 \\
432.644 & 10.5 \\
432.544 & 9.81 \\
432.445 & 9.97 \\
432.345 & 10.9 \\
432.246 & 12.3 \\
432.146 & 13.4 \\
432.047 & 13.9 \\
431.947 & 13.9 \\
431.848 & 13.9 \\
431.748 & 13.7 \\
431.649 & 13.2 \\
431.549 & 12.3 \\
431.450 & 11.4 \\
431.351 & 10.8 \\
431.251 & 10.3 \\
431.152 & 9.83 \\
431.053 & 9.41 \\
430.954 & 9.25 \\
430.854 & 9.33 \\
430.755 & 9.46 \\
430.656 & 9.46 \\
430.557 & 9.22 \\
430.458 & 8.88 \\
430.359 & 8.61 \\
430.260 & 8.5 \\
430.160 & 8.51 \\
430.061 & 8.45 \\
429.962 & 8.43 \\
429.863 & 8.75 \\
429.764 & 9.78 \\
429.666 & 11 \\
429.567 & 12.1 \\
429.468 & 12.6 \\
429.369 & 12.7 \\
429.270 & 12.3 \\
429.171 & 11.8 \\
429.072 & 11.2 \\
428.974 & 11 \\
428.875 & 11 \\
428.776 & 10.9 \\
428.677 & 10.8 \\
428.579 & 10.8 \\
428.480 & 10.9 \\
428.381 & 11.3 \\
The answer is 0.10 nm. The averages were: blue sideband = 13.7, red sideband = 14.1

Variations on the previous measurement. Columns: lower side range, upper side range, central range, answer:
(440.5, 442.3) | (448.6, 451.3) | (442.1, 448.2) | 0.01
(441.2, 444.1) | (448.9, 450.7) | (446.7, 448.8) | 0.03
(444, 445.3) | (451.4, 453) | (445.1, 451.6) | 0.07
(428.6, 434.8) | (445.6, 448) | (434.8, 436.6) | -0.20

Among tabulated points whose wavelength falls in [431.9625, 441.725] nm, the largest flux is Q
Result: 14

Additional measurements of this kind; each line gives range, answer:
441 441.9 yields 13.8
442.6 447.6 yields 14.6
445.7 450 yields 15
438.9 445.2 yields 14.4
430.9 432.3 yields 13.9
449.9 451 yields 15.1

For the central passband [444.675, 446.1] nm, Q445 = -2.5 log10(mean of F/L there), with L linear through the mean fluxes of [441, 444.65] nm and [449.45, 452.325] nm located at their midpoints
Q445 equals 0.08 mag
